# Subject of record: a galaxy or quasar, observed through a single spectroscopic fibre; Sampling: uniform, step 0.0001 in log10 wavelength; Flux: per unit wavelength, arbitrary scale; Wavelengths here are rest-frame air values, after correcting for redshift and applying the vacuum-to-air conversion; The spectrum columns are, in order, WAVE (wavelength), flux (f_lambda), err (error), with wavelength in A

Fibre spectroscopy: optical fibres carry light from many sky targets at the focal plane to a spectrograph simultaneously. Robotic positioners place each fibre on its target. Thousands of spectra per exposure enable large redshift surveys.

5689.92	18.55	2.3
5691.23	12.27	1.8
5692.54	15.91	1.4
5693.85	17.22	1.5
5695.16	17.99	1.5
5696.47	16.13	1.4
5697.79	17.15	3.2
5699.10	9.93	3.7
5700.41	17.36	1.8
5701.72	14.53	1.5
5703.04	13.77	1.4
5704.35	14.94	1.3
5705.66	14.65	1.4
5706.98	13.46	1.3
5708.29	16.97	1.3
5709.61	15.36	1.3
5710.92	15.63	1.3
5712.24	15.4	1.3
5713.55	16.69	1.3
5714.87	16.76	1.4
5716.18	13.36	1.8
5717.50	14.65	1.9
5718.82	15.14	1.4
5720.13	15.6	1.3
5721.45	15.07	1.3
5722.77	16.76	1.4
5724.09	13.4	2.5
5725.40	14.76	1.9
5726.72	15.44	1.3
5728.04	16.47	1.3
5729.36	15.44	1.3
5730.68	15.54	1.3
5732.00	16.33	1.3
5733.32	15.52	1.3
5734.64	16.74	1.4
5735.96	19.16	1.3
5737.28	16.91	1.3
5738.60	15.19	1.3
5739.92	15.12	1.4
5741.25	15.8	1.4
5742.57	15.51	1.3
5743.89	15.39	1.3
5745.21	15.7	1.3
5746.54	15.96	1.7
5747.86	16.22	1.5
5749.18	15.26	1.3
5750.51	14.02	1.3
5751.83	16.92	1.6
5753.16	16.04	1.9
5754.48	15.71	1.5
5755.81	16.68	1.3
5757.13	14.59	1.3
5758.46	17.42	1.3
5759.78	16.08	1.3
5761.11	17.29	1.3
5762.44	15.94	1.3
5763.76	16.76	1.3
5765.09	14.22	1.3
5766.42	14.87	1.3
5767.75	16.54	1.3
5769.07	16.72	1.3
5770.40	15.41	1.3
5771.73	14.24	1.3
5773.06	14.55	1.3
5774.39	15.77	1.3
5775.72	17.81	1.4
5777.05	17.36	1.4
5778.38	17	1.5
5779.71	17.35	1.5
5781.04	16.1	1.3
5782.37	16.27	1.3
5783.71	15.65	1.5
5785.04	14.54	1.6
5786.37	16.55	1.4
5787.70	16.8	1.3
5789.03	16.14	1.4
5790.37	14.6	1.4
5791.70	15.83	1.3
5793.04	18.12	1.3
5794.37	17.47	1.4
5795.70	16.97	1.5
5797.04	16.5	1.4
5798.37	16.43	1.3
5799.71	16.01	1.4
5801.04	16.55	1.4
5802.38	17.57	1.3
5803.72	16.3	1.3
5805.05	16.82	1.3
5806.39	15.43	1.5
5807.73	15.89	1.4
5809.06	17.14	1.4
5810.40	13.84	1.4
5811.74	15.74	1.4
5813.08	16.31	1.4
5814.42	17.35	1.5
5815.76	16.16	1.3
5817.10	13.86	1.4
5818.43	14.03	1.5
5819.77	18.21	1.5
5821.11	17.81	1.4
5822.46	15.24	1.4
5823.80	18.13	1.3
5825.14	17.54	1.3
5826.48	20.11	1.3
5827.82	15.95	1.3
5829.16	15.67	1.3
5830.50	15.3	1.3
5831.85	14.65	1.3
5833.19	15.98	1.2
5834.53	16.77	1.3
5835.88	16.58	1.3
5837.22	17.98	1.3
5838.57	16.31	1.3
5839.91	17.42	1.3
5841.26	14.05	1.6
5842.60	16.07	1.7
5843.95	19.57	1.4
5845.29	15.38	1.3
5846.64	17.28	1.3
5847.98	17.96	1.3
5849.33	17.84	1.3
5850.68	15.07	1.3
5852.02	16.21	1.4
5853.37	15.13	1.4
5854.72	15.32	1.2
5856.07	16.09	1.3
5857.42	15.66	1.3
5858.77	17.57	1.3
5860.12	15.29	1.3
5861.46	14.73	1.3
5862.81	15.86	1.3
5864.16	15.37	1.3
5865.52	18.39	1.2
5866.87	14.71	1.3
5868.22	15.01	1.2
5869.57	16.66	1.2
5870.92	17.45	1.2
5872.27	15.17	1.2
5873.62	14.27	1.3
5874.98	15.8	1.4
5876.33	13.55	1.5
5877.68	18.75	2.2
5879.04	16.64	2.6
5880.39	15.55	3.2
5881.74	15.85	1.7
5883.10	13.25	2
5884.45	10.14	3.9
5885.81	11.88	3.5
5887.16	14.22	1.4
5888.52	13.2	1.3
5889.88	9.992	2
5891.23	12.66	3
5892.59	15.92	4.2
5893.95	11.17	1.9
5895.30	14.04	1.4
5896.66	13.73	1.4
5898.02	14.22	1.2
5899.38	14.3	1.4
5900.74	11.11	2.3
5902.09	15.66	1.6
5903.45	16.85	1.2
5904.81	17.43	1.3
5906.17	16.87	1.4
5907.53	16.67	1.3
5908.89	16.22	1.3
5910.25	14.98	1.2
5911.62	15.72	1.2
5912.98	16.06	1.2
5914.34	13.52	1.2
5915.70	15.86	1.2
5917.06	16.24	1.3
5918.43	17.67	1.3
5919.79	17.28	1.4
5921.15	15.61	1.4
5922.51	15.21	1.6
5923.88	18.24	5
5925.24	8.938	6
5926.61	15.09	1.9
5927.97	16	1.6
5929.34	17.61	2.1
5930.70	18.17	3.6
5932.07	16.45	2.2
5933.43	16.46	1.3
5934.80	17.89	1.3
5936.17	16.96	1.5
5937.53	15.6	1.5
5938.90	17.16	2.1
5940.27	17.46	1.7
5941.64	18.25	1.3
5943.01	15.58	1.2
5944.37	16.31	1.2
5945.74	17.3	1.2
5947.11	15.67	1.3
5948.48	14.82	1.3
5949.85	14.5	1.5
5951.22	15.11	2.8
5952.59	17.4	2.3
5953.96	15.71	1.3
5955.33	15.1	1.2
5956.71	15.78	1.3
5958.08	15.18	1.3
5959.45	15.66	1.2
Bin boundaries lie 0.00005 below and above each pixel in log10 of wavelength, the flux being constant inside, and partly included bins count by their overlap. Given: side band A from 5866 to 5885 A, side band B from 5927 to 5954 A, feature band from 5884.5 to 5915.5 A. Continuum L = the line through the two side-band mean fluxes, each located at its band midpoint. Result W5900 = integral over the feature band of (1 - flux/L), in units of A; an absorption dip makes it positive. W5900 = 2.83 A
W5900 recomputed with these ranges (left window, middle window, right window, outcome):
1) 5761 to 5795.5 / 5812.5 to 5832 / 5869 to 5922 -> -0.97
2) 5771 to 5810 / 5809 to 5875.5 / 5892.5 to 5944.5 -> -0.59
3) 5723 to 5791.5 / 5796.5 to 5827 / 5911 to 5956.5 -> -0.93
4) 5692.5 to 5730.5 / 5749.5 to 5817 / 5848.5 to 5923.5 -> -3.70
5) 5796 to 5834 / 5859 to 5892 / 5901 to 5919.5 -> 2.74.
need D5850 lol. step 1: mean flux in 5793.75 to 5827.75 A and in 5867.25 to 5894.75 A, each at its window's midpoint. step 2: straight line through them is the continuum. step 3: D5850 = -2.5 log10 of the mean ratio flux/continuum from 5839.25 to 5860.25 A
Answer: -0.07 mag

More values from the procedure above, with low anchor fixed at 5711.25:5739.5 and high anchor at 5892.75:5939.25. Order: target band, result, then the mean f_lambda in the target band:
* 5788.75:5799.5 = -0.05 mag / 16.5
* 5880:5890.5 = 0.20 mag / 13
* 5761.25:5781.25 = -0.03 mag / 16.1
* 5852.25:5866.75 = -0.02 mag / 15.9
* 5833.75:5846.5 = -0.07 mag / 16.7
